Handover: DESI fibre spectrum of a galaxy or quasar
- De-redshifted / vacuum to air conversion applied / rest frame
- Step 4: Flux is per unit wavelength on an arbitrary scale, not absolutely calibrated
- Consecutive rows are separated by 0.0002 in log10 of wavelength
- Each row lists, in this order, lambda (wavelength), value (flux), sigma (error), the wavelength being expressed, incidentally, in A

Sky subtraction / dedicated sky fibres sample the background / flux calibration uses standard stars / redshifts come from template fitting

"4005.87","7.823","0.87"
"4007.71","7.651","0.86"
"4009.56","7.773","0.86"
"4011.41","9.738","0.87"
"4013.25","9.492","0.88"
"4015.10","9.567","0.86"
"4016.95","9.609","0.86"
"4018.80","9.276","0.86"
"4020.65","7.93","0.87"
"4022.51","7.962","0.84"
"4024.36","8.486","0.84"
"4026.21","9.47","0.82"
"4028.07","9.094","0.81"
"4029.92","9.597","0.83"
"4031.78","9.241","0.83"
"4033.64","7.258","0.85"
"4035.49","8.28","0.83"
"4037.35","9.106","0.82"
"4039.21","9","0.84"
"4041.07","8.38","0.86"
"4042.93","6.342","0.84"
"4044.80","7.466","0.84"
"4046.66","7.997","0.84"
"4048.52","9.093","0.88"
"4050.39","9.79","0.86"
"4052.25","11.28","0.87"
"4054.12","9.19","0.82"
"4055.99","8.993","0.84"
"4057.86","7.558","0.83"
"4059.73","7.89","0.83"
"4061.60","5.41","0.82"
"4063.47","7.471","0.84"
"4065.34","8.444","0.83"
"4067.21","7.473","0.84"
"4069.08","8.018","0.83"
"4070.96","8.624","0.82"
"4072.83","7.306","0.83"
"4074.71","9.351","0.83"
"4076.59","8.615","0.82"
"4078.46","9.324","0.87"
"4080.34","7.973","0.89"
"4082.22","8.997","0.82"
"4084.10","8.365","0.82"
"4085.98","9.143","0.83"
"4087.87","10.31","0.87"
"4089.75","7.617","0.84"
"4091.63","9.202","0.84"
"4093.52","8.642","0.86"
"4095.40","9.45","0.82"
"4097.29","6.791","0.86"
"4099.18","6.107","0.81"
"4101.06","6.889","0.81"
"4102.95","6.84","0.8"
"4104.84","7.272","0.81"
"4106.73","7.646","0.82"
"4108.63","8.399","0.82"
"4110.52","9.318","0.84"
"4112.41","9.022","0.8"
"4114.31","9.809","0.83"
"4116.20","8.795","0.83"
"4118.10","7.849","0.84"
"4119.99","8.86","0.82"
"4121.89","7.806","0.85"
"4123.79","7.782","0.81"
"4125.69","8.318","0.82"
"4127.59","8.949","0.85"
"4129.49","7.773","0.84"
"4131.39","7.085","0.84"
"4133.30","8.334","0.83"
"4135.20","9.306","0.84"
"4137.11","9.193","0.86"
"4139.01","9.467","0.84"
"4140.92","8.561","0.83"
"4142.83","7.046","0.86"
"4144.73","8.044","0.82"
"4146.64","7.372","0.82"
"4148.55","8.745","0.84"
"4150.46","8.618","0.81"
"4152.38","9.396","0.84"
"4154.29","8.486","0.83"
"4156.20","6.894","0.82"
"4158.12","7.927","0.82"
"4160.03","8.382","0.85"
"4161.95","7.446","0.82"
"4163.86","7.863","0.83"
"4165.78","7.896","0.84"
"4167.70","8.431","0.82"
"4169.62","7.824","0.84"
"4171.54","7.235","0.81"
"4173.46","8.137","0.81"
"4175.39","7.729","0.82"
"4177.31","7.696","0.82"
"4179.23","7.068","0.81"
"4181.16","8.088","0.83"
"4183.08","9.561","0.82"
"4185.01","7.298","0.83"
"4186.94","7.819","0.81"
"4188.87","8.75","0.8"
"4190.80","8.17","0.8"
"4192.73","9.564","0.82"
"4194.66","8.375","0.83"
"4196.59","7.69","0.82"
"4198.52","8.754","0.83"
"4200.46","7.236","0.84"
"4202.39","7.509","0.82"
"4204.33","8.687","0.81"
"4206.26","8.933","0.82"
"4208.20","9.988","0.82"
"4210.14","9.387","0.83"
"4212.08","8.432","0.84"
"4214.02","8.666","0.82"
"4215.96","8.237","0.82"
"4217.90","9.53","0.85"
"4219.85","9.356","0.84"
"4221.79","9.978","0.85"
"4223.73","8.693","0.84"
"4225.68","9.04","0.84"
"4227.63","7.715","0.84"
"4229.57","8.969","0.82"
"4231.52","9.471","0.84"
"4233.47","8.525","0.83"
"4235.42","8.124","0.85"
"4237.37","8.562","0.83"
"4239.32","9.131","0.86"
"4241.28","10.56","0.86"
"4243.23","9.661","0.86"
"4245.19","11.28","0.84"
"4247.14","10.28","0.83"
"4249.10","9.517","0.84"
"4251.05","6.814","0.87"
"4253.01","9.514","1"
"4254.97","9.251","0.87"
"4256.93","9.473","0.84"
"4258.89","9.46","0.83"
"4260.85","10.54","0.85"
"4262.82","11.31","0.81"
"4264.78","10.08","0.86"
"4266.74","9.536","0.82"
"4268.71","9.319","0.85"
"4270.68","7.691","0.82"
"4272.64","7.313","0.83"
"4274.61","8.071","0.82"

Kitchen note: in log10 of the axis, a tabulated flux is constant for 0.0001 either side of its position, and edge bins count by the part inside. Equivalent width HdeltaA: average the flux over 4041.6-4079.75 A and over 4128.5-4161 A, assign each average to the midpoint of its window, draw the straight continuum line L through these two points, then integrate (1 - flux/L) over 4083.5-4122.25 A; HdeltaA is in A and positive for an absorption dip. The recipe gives -0.1 A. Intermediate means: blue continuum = 8.28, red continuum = 8.27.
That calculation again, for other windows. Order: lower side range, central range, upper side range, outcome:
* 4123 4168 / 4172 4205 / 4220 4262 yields 2.2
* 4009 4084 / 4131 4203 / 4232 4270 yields 7.7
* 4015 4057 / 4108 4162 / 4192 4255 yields 2.9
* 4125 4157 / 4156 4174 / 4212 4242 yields 1.4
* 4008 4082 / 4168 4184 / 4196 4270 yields 1.8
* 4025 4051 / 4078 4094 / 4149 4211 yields -0.7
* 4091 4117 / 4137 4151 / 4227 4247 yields 0.3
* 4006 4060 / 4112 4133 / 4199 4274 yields 1.2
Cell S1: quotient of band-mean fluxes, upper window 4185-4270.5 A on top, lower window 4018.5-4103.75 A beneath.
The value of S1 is 1.08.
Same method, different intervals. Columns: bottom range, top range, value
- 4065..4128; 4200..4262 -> 1.09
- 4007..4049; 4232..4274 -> 1.08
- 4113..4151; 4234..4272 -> 1.13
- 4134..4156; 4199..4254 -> 1.06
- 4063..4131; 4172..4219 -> 1.01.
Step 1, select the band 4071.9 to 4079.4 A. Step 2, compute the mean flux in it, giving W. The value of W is 8.65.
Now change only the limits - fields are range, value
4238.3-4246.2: 10.1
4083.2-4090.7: 8.86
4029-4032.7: 9.41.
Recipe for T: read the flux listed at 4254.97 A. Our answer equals 9.251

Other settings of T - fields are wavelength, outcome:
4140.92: 8.561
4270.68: 7.691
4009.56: 7.773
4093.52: 8.642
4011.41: 9.738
